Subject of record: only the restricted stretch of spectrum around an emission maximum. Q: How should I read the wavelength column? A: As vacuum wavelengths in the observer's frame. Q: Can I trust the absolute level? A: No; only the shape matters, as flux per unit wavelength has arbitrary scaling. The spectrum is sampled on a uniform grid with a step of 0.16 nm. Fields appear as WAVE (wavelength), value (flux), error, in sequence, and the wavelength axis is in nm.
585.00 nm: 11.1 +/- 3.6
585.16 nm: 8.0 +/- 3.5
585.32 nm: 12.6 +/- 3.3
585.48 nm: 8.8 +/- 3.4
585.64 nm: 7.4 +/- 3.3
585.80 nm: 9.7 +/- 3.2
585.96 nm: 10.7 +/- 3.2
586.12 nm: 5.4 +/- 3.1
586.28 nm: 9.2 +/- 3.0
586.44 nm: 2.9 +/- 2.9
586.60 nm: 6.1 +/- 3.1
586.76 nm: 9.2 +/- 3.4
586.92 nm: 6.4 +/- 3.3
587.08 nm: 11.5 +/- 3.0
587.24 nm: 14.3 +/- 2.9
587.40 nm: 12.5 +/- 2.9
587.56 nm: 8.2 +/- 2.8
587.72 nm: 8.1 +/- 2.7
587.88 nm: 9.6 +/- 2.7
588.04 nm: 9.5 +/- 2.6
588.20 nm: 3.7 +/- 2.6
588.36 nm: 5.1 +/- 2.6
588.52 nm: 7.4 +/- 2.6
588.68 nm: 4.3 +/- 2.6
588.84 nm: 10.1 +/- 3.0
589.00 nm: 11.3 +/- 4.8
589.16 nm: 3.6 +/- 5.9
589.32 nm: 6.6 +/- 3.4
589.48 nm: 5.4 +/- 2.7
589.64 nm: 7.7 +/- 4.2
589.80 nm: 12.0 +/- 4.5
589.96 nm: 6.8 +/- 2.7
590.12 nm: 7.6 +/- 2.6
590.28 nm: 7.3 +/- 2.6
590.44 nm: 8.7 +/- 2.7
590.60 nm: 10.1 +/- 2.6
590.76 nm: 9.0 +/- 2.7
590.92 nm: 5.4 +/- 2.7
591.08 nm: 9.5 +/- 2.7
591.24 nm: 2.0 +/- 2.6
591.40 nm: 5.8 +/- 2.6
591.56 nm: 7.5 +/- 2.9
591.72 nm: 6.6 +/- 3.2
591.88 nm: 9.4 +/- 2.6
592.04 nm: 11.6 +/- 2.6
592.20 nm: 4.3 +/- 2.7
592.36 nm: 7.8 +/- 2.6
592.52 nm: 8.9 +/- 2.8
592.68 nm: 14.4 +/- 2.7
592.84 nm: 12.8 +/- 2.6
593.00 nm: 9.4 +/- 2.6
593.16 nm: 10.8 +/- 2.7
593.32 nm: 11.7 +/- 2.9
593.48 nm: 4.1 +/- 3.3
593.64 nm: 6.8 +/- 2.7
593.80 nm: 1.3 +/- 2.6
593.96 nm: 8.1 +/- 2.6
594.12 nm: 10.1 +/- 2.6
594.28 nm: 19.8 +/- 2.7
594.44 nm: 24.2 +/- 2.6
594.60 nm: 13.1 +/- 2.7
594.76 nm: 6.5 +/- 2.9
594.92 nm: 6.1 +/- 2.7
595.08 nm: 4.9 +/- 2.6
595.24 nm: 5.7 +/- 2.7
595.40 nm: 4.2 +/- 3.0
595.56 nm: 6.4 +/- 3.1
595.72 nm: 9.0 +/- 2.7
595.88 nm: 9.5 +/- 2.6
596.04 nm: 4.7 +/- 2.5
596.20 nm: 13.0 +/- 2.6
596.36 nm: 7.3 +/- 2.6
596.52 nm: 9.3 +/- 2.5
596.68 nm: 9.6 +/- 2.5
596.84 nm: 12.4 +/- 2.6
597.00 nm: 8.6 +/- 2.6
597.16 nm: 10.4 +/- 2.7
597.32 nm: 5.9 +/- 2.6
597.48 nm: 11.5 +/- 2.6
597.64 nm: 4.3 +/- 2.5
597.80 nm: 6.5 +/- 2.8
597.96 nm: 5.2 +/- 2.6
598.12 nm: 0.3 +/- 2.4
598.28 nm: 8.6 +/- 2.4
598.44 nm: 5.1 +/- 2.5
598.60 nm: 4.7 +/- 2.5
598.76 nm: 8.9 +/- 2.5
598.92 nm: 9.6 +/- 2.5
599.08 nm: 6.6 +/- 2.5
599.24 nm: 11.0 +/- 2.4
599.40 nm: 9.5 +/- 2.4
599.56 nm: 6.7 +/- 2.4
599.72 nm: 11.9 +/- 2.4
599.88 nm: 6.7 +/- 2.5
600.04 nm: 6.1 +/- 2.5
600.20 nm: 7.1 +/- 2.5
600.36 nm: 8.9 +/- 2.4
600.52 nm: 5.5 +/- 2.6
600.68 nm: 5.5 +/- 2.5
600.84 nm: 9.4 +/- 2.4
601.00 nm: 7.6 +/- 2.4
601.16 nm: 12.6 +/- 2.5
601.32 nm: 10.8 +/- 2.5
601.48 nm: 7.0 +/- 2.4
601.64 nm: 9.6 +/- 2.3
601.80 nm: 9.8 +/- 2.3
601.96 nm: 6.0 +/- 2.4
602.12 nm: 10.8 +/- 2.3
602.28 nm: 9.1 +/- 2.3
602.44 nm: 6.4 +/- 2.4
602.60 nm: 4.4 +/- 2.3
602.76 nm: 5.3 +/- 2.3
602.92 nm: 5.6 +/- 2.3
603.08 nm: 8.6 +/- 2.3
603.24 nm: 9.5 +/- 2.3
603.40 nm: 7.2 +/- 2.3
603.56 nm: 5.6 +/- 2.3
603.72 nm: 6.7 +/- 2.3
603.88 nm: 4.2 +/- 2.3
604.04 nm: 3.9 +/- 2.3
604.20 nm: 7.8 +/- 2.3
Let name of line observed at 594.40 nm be Hbeta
